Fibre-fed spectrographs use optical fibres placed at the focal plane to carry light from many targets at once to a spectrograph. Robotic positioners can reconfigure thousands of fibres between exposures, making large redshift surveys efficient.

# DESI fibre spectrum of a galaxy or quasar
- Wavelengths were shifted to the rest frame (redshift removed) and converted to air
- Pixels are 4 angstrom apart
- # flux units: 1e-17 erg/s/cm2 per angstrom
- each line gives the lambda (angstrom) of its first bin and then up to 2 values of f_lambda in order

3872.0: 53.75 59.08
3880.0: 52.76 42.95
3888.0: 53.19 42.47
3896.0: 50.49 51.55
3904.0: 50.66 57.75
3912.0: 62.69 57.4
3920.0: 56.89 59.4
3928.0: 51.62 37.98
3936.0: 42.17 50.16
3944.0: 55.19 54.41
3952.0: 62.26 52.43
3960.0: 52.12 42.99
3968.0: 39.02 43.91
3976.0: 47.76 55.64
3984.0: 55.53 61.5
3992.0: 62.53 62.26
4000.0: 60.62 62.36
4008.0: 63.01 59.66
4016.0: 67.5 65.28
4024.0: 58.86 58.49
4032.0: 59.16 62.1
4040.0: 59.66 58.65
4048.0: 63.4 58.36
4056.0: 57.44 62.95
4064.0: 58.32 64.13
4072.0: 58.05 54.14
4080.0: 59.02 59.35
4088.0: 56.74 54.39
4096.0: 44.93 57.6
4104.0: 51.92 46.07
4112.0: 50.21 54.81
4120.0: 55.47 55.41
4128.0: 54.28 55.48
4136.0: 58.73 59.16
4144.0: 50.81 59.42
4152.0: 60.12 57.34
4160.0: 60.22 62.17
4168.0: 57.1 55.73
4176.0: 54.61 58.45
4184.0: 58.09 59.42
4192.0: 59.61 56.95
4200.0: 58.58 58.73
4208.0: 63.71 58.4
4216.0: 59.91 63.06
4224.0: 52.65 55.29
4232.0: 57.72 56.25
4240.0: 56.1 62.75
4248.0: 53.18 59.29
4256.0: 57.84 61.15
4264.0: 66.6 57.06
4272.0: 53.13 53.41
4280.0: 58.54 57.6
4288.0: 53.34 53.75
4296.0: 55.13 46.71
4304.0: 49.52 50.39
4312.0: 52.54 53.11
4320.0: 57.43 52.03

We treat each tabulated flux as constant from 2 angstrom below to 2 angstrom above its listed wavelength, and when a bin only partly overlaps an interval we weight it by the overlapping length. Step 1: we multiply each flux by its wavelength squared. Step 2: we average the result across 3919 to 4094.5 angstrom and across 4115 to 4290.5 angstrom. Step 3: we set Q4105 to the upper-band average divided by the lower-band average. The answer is 1.1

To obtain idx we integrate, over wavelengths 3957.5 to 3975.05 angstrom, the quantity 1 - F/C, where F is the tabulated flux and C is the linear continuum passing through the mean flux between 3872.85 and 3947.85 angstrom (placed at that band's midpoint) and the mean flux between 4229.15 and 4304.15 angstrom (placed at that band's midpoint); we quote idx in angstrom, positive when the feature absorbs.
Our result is 2.6 angstrom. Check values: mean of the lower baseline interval 52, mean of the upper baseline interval 56.4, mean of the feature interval 44.9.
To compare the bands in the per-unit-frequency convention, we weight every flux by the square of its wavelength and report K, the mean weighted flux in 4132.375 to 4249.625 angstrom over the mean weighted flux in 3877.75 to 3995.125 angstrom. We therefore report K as 1.3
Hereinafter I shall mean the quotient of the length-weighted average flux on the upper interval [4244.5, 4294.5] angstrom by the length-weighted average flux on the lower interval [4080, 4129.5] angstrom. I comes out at 1.07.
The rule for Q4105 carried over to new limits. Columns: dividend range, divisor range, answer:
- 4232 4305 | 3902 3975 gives 1.28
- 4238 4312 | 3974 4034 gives 1.06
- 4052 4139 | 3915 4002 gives 1.13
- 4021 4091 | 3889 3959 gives 1.20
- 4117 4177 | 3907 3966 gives 1.20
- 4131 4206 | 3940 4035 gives 1.12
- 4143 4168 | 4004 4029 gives 1.01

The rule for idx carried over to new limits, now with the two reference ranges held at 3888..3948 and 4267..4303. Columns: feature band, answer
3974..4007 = -3.9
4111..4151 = -1.8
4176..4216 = -4.0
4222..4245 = -1.2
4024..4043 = -2.5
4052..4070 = -2.6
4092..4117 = 1.0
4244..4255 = -0.8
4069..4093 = -2.0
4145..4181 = -3.2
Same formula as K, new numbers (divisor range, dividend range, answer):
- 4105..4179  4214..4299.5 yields 1.08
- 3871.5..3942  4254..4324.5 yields 1.28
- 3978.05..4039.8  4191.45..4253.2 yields 1.06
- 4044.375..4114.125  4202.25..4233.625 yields 1.11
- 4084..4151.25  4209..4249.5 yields 1.12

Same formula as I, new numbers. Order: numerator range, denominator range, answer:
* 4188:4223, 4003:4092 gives 0.99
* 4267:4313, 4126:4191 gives 0.93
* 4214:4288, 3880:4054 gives 1.05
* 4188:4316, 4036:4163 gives 1.00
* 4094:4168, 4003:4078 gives 0.91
